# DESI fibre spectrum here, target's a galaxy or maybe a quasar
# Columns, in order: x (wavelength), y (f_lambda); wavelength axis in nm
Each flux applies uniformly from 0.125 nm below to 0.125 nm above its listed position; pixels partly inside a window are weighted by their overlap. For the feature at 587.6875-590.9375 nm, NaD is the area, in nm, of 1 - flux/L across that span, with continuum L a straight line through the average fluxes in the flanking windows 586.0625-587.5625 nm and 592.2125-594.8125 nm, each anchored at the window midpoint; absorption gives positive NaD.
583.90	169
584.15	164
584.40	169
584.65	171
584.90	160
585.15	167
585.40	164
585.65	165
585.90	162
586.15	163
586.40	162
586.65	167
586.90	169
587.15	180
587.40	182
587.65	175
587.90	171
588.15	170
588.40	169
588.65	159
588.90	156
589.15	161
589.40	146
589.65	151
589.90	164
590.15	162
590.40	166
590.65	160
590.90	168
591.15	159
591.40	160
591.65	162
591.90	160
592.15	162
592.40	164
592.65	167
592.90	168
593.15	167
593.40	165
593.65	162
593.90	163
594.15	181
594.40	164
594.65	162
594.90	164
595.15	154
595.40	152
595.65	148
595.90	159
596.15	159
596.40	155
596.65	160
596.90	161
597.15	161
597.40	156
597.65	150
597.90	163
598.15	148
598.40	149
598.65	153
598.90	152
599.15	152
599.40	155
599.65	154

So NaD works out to 0.14 nm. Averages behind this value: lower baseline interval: 171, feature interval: 162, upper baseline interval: 166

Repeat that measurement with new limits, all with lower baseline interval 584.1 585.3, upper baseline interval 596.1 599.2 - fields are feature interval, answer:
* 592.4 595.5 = -0.112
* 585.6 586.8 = 0.009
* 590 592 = -0.015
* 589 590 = 0.043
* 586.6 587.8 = -0.079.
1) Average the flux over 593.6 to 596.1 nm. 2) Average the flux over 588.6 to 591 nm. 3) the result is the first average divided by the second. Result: 1.0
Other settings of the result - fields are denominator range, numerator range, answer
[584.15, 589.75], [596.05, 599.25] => 0.94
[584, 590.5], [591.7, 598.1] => 0.97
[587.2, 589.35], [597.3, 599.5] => 0.91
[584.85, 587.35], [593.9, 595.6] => 0.97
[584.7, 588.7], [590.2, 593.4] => 0.97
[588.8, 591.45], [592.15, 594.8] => 1.04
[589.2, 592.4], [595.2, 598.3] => 0.97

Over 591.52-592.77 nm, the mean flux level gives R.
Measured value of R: 163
